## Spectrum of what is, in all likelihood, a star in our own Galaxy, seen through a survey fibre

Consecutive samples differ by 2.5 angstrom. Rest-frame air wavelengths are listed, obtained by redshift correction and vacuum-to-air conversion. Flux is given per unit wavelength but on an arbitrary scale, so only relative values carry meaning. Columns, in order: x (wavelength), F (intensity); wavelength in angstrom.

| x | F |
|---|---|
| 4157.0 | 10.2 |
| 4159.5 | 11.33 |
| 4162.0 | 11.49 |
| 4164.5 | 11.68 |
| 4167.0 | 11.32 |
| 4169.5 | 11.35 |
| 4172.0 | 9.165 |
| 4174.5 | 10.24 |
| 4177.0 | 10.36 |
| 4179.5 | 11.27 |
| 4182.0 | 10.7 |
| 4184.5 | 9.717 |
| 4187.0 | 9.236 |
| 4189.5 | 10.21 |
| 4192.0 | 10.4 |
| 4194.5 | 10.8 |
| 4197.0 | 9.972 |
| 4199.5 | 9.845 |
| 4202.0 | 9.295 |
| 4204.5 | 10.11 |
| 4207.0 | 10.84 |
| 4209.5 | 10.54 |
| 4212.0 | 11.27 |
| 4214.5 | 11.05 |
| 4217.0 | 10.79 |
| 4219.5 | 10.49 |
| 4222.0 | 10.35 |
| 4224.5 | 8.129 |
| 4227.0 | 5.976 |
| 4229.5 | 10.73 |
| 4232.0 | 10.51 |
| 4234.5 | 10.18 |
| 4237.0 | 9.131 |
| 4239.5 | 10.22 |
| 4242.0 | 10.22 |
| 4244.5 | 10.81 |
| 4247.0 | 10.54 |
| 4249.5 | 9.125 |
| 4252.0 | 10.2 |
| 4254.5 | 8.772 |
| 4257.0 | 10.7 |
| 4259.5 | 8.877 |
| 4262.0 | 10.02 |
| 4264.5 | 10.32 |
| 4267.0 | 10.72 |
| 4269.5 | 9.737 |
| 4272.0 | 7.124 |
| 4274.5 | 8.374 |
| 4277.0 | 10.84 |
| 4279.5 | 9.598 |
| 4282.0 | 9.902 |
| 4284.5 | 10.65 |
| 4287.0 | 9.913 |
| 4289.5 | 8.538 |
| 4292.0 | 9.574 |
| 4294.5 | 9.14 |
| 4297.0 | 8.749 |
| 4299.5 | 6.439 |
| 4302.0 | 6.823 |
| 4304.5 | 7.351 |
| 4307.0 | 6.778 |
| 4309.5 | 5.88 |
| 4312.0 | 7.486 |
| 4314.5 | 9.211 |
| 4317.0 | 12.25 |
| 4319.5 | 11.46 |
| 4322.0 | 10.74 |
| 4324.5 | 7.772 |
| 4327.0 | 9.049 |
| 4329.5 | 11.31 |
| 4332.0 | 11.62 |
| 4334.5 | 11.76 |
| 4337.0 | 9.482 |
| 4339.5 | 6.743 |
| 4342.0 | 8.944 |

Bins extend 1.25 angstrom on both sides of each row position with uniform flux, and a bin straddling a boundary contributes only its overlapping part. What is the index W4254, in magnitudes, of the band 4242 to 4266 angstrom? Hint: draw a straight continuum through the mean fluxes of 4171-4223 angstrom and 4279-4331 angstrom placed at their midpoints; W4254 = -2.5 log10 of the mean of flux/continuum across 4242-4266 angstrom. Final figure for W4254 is -0.04 mag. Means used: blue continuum 10.3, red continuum 8.99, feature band 9.95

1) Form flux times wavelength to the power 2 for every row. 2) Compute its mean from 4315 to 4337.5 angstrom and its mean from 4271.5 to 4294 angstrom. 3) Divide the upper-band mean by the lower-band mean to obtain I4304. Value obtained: 1.14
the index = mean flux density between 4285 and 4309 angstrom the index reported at 8.15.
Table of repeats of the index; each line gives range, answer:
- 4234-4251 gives 10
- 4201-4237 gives 9.99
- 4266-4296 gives 9.49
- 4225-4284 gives 9.67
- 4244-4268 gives 9.98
